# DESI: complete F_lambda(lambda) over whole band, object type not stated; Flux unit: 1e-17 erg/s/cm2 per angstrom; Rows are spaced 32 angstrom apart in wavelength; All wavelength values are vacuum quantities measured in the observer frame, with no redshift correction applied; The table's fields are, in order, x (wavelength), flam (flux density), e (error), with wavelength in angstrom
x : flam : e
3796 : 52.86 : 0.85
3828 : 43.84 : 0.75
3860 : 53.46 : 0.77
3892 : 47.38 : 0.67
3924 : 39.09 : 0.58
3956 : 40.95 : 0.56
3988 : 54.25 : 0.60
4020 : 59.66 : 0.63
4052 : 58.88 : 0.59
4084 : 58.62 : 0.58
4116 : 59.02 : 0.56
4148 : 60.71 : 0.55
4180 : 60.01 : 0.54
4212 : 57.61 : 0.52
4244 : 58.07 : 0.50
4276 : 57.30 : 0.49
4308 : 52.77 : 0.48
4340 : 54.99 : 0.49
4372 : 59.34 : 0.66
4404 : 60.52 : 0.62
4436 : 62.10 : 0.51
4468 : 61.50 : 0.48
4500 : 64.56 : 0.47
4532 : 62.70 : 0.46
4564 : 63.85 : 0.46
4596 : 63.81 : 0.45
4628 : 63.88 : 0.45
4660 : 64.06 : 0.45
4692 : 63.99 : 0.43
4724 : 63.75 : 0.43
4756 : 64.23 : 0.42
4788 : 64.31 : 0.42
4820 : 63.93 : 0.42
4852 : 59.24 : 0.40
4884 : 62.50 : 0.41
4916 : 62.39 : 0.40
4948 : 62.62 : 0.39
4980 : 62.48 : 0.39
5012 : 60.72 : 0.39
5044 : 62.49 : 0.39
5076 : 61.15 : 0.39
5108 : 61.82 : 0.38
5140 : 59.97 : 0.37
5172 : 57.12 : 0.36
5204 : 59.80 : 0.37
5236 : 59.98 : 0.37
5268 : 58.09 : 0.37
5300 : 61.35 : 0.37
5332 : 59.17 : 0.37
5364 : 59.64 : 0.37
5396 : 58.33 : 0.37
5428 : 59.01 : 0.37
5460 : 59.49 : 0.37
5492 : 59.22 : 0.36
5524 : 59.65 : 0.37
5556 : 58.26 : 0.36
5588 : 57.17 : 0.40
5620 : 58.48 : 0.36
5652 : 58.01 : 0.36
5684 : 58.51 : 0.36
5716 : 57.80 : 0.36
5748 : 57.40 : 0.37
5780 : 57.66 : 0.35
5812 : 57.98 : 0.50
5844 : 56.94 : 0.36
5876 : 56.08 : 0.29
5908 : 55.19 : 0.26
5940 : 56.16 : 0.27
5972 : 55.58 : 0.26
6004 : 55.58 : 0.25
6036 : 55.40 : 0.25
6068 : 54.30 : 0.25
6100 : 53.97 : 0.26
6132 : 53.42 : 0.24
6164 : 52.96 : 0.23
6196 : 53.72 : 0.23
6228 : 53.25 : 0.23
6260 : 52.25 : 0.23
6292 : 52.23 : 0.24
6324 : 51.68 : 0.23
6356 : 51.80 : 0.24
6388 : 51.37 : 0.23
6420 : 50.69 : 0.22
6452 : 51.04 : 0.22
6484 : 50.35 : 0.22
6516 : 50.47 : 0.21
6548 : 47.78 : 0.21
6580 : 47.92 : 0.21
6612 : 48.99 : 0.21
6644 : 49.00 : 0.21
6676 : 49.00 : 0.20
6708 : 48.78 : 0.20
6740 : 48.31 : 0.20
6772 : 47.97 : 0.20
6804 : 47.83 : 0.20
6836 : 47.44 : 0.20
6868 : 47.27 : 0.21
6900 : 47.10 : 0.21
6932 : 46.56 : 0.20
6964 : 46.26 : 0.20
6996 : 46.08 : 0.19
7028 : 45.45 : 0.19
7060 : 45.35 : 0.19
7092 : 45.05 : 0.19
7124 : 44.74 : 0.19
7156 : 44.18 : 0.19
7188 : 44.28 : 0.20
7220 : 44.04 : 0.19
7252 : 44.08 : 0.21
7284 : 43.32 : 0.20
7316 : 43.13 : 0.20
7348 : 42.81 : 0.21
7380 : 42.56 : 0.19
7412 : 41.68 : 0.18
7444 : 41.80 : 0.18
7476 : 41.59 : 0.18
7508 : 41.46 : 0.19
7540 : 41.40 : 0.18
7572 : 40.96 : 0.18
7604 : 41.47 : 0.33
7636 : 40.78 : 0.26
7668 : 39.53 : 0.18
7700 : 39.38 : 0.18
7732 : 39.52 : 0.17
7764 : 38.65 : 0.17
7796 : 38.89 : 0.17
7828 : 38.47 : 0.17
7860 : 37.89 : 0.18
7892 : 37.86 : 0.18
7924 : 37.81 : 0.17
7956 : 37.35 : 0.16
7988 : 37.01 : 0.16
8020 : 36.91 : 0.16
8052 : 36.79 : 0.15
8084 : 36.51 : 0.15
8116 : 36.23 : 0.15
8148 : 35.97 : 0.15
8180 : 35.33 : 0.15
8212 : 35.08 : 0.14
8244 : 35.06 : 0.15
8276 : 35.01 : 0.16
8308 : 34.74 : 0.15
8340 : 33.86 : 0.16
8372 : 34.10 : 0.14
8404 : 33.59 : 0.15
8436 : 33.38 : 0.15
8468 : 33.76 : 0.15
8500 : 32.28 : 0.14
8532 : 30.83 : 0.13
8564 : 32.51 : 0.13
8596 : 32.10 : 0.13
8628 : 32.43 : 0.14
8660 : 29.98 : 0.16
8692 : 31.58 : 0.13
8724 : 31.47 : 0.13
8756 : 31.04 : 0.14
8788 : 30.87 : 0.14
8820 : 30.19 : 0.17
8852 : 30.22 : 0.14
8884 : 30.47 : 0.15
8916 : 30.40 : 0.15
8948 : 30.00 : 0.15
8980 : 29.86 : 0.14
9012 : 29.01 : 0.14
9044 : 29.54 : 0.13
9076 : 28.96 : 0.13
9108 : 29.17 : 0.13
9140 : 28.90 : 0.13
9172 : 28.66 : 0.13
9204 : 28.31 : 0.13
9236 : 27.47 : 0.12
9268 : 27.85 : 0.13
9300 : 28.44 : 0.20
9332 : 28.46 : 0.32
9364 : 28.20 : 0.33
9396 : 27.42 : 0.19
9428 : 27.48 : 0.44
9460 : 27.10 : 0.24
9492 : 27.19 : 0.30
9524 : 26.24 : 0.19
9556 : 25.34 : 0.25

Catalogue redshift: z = 0.00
